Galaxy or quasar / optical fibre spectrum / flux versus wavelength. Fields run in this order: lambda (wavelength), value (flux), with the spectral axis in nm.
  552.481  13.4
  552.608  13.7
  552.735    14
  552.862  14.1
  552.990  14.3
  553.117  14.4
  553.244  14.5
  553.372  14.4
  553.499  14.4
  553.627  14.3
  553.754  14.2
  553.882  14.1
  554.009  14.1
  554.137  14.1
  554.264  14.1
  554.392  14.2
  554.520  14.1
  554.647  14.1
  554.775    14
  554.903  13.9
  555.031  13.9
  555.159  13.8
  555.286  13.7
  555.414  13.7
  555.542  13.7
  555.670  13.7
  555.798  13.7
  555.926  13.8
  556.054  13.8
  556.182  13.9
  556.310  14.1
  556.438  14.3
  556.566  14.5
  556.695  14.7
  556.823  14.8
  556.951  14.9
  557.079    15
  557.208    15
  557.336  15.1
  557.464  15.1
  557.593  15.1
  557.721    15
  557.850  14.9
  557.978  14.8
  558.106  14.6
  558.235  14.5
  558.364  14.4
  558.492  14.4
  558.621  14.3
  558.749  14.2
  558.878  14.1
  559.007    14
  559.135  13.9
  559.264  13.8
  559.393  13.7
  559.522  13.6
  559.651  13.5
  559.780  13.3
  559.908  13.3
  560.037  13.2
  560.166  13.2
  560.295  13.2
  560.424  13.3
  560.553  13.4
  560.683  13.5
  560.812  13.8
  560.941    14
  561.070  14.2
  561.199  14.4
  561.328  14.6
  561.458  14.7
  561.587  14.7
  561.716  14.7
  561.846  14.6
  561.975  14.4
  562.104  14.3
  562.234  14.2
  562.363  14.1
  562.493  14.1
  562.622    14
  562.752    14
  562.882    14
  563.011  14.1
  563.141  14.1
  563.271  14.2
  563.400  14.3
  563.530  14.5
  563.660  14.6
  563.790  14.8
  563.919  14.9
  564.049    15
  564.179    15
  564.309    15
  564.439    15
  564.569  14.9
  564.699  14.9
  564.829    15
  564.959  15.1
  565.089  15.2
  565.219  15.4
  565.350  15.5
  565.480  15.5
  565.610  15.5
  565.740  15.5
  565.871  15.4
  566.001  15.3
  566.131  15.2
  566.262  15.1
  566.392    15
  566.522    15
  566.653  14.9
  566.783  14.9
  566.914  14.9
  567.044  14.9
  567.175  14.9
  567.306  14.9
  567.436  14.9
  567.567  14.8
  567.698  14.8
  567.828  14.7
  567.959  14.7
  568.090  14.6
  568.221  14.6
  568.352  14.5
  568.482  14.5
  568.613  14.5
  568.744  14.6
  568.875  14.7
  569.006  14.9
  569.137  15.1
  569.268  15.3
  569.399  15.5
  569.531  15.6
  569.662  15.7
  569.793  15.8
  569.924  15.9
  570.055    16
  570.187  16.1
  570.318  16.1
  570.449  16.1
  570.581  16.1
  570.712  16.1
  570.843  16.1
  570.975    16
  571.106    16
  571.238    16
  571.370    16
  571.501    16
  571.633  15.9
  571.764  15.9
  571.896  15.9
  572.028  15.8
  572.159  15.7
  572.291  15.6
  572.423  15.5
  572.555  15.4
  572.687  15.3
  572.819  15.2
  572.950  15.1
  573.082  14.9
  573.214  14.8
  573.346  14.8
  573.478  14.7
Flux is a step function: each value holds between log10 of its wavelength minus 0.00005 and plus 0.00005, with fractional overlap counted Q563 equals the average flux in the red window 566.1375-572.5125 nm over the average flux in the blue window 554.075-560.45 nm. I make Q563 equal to 1.09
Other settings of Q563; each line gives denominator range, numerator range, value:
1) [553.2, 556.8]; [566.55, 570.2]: 1.07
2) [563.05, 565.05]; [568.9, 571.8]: 1.07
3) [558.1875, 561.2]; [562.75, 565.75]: 1.08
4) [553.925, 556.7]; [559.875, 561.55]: 0.99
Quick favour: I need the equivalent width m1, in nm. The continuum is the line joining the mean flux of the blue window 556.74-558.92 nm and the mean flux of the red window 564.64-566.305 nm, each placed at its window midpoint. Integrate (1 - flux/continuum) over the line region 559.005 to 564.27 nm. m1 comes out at 0.32 nm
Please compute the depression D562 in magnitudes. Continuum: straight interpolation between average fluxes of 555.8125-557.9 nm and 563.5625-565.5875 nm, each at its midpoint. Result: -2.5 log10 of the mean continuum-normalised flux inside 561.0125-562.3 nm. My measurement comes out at 0.03 mag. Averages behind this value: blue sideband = 14.6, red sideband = 15.1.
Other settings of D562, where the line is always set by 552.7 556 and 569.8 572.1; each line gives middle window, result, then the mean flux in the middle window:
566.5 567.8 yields 0.05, 14.9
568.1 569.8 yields 0.06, 15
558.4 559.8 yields 0.05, 13.9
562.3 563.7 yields 0.07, 14.2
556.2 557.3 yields -0.02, 14.6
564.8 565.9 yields 0.00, 15.3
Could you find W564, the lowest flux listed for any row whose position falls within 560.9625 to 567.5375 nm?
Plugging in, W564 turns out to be 14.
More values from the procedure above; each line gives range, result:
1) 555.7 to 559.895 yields 13.3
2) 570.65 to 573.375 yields 14.8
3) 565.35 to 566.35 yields 15.1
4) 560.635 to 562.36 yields 13.5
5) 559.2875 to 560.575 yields 13.2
